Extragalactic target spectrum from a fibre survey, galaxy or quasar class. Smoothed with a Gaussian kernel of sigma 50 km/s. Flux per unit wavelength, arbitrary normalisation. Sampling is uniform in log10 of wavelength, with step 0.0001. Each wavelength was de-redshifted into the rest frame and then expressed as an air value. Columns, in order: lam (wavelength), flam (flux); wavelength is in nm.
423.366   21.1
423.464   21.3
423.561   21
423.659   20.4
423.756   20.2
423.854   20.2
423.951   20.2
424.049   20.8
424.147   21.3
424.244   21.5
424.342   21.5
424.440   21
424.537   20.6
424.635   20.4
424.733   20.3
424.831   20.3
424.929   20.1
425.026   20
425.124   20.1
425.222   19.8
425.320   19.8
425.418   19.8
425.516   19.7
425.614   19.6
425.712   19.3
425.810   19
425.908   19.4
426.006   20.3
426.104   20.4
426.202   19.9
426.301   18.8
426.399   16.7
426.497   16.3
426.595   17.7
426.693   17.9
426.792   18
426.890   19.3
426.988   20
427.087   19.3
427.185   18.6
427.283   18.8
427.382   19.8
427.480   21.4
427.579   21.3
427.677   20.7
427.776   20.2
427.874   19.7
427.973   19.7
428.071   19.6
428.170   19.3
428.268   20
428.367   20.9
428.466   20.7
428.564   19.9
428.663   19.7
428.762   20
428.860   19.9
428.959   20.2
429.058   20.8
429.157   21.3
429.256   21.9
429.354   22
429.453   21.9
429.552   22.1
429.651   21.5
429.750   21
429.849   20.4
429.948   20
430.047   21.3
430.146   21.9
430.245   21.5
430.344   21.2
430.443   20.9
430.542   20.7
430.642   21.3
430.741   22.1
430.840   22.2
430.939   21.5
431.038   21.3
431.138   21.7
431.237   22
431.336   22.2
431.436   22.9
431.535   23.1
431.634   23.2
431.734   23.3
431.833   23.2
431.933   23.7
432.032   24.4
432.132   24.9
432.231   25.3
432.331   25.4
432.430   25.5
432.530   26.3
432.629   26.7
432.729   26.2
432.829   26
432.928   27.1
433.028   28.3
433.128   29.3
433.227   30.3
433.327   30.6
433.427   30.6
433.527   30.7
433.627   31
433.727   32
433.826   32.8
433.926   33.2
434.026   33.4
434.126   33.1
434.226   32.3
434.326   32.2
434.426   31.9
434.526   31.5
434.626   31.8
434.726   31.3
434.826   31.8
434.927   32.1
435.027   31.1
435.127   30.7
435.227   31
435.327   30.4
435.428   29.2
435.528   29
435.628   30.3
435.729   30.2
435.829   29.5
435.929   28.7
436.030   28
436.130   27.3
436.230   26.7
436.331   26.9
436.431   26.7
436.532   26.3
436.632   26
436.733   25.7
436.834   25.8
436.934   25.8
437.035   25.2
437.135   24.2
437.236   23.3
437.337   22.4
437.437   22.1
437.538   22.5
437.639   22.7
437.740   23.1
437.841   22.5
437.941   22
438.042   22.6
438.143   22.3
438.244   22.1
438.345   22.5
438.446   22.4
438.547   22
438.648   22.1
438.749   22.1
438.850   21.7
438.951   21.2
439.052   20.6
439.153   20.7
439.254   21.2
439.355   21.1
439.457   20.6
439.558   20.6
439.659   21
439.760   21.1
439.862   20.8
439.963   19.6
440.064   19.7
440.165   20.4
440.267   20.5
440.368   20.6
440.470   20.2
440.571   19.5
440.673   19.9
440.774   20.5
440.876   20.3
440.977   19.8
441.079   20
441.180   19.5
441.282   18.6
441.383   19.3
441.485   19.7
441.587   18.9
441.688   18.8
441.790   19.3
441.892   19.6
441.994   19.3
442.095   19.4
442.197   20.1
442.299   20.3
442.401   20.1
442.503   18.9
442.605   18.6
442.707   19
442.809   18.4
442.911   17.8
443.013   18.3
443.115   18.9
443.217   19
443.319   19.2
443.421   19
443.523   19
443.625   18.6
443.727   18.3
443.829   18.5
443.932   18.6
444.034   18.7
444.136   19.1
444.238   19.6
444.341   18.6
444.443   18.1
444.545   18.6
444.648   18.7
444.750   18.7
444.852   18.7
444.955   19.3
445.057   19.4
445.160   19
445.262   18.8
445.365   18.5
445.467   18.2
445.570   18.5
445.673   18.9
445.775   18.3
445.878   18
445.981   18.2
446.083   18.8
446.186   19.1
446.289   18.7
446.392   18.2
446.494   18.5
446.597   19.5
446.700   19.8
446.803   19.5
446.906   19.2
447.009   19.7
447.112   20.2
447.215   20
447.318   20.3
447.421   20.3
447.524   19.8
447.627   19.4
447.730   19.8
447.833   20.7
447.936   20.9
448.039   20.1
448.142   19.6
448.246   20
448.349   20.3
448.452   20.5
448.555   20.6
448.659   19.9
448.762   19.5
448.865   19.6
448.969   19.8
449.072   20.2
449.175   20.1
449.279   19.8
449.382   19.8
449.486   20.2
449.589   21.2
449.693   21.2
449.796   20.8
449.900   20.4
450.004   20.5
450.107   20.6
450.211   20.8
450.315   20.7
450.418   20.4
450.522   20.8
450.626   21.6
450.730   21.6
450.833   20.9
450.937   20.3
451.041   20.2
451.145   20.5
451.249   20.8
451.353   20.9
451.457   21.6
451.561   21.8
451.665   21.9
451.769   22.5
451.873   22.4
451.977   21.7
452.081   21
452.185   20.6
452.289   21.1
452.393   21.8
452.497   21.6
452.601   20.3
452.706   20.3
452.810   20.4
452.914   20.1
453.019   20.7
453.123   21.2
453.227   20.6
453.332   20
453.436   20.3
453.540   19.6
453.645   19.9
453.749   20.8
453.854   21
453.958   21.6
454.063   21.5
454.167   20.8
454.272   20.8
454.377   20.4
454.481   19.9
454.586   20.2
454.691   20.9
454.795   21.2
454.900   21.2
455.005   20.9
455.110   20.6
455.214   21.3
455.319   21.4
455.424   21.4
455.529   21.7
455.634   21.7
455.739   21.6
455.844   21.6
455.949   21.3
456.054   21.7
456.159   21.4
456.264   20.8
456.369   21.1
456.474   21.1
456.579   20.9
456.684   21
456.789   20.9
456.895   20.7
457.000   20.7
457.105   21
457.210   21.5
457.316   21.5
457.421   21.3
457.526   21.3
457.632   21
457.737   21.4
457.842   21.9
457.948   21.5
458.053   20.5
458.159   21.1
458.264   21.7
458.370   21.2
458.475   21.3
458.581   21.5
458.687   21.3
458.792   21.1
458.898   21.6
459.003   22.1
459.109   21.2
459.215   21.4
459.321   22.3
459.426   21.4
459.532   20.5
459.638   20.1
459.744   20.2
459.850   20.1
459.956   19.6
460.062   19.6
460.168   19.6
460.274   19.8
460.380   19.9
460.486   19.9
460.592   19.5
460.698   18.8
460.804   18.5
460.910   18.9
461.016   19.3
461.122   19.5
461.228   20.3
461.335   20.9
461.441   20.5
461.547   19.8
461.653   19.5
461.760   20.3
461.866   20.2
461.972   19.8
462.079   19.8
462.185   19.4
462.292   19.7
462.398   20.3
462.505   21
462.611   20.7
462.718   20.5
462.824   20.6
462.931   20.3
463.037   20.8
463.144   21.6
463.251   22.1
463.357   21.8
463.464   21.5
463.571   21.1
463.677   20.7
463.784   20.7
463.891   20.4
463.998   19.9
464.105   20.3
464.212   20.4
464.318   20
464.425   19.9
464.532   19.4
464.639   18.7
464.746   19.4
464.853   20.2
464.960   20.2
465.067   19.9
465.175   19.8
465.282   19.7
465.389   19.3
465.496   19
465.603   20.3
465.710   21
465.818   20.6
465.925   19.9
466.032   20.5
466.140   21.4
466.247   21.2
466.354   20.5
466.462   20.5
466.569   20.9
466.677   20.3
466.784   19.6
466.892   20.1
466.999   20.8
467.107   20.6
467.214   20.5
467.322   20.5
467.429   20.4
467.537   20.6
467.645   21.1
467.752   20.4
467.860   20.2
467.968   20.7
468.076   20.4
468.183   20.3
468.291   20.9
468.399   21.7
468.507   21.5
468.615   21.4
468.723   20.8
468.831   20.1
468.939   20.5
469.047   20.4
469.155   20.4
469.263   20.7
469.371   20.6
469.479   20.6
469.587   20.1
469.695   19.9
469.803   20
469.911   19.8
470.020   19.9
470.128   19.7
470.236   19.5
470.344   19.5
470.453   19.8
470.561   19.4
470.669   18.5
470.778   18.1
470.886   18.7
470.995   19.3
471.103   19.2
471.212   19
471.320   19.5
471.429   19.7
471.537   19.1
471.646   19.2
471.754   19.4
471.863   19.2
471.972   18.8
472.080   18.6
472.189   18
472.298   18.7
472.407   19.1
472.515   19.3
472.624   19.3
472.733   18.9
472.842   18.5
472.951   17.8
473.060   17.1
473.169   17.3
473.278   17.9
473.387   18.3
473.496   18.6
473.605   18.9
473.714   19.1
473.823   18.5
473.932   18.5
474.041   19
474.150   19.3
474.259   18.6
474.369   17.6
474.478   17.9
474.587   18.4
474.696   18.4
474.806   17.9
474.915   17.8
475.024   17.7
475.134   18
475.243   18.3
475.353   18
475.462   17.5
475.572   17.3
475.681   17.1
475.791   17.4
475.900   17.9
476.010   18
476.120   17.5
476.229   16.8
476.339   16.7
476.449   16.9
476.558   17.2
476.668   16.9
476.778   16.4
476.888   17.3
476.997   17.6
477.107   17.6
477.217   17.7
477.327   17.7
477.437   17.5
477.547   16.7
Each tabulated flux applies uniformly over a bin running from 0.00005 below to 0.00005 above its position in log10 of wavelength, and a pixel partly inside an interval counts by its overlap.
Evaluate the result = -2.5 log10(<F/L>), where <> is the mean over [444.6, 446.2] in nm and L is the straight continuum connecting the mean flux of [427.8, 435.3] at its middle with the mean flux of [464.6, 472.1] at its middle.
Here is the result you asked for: 0.23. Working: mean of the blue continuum 25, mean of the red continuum 20.1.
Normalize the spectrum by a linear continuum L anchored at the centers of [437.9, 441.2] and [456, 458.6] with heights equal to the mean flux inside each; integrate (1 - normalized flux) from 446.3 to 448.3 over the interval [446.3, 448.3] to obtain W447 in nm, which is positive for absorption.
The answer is 0.13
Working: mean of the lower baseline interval 21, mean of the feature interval 19.7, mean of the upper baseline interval 21.2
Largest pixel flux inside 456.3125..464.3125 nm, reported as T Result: 22.3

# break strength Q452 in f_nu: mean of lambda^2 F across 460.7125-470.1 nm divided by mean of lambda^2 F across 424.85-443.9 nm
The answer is 1.0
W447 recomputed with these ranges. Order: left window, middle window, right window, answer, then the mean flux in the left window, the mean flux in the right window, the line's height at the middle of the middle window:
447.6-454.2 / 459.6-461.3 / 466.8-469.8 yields 0.083 nm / 20.7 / 20.6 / 20.6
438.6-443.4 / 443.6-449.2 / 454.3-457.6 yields 0.293 nm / 19.9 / 21.1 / 20.3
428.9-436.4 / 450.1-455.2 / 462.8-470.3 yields 0.433 nm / 26.3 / 20.4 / 22.8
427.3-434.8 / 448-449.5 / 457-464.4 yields 0.142 nm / 24.3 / 20.6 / 22.1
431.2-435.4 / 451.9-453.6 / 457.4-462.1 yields 0.142 nm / 28.5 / 20.5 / 22.6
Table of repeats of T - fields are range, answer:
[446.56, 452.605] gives 22.5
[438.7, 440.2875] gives 22.1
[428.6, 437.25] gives 33.4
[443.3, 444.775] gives 19.6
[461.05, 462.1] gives 20.9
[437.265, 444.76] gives 23.1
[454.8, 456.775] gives 21.7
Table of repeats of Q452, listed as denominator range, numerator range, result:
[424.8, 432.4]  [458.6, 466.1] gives 1.14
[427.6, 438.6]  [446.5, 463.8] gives 0.91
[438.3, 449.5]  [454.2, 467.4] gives 1.13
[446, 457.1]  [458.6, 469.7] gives 1.05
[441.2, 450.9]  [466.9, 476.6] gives 1.10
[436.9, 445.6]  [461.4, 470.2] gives 1.13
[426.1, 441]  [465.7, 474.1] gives 0.98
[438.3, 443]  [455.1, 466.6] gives 1.12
